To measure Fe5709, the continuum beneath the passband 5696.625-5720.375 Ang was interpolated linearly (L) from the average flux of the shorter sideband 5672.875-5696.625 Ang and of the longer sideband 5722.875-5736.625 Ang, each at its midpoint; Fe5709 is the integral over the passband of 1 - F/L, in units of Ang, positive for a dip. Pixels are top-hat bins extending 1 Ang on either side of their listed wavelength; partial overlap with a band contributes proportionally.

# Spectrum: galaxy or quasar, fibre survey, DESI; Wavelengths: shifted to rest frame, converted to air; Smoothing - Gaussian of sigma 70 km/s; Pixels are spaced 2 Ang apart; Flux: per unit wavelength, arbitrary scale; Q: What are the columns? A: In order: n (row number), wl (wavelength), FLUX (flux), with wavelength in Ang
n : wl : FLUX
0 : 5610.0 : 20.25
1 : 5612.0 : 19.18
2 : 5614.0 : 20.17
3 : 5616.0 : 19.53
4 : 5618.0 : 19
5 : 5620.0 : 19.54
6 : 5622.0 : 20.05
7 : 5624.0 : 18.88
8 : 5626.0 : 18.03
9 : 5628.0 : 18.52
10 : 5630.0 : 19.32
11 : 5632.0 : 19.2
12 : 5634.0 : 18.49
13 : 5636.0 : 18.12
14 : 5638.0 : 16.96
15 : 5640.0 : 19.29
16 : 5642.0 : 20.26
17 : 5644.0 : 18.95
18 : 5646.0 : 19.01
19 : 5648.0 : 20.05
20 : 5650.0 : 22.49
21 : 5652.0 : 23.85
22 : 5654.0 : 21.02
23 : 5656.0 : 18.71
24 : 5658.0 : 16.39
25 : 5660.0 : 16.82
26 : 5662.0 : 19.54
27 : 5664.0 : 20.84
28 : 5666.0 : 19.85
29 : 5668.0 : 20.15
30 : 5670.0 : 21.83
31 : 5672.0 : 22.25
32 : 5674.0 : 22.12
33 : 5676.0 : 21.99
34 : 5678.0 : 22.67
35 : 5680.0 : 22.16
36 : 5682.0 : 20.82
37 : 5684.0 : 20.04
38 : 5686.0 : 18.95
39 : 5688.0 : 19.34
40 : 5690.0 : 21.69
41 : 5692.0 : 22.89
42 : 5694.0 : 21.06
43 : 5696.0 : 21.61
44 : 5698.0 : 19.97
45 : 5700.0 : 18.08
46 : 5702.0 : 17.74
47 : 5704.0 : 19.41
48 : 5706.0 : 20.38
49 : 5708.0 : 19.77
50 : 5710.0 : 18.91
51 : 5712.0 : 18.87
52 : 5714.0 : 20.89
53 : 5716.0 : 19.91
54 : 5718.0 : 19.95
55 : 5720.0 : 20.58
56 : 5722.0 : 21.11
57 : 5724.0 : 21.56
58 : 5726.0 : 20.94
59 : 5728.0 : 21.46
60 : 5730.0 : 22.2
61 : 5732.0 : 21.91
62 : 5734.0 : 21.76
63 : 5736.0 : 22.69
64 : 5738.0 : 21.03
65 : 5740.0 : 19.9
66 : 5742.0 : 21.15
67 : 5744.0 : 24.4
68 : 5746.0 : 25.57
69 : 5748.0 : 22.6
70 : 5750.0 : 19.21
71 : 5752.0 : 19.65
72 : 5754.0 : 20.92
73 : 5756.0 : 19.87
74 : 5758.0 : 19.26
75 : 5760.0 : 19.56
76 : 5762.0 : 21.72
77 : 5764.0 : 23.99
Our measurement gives 2.2 Ang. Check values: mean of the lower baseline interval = 21.3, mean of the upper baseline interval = 21.8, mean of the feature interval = 19.5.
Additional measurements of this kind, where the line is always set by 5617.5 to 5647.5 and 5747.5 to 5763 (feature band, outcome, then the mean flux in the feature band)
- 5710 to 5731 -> -0.8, 20.7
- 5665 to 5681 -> -1.9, 21.6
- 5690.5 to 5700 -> -0.7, 21.1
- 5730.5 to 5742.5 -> -0.8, 21.5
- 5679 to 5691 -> -0.6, 20.5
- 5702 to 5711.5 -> 0.2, 19.4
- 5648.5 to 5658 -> -0.9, 20.9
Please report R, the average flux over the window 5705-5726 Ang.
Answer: 20.2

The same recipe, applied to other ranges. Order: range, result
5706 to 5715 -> 19.7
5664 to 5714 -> 20.5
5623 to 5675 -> 19.7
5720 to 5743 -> 21.4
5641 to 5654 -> 20.8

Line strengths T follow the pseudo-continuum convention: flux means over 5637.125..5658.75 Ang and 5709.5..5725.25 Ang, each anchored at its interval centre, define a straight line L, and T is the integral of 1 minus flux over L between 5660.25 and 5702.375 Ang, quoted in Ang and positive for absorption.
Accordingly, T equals -1.5 Ang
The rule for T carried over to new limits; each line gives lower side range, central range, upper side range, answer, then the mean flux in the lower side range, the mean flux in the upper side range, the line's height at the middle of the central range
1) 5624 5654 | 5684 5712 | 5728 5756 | 1.1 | 19.5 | 21.7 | 20.8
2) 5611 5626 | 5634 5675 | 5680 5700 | 0.3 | 19.4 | 20.6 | 20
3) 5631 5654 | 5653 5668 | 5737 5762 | 0.7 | 19.8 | 21.1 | 20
